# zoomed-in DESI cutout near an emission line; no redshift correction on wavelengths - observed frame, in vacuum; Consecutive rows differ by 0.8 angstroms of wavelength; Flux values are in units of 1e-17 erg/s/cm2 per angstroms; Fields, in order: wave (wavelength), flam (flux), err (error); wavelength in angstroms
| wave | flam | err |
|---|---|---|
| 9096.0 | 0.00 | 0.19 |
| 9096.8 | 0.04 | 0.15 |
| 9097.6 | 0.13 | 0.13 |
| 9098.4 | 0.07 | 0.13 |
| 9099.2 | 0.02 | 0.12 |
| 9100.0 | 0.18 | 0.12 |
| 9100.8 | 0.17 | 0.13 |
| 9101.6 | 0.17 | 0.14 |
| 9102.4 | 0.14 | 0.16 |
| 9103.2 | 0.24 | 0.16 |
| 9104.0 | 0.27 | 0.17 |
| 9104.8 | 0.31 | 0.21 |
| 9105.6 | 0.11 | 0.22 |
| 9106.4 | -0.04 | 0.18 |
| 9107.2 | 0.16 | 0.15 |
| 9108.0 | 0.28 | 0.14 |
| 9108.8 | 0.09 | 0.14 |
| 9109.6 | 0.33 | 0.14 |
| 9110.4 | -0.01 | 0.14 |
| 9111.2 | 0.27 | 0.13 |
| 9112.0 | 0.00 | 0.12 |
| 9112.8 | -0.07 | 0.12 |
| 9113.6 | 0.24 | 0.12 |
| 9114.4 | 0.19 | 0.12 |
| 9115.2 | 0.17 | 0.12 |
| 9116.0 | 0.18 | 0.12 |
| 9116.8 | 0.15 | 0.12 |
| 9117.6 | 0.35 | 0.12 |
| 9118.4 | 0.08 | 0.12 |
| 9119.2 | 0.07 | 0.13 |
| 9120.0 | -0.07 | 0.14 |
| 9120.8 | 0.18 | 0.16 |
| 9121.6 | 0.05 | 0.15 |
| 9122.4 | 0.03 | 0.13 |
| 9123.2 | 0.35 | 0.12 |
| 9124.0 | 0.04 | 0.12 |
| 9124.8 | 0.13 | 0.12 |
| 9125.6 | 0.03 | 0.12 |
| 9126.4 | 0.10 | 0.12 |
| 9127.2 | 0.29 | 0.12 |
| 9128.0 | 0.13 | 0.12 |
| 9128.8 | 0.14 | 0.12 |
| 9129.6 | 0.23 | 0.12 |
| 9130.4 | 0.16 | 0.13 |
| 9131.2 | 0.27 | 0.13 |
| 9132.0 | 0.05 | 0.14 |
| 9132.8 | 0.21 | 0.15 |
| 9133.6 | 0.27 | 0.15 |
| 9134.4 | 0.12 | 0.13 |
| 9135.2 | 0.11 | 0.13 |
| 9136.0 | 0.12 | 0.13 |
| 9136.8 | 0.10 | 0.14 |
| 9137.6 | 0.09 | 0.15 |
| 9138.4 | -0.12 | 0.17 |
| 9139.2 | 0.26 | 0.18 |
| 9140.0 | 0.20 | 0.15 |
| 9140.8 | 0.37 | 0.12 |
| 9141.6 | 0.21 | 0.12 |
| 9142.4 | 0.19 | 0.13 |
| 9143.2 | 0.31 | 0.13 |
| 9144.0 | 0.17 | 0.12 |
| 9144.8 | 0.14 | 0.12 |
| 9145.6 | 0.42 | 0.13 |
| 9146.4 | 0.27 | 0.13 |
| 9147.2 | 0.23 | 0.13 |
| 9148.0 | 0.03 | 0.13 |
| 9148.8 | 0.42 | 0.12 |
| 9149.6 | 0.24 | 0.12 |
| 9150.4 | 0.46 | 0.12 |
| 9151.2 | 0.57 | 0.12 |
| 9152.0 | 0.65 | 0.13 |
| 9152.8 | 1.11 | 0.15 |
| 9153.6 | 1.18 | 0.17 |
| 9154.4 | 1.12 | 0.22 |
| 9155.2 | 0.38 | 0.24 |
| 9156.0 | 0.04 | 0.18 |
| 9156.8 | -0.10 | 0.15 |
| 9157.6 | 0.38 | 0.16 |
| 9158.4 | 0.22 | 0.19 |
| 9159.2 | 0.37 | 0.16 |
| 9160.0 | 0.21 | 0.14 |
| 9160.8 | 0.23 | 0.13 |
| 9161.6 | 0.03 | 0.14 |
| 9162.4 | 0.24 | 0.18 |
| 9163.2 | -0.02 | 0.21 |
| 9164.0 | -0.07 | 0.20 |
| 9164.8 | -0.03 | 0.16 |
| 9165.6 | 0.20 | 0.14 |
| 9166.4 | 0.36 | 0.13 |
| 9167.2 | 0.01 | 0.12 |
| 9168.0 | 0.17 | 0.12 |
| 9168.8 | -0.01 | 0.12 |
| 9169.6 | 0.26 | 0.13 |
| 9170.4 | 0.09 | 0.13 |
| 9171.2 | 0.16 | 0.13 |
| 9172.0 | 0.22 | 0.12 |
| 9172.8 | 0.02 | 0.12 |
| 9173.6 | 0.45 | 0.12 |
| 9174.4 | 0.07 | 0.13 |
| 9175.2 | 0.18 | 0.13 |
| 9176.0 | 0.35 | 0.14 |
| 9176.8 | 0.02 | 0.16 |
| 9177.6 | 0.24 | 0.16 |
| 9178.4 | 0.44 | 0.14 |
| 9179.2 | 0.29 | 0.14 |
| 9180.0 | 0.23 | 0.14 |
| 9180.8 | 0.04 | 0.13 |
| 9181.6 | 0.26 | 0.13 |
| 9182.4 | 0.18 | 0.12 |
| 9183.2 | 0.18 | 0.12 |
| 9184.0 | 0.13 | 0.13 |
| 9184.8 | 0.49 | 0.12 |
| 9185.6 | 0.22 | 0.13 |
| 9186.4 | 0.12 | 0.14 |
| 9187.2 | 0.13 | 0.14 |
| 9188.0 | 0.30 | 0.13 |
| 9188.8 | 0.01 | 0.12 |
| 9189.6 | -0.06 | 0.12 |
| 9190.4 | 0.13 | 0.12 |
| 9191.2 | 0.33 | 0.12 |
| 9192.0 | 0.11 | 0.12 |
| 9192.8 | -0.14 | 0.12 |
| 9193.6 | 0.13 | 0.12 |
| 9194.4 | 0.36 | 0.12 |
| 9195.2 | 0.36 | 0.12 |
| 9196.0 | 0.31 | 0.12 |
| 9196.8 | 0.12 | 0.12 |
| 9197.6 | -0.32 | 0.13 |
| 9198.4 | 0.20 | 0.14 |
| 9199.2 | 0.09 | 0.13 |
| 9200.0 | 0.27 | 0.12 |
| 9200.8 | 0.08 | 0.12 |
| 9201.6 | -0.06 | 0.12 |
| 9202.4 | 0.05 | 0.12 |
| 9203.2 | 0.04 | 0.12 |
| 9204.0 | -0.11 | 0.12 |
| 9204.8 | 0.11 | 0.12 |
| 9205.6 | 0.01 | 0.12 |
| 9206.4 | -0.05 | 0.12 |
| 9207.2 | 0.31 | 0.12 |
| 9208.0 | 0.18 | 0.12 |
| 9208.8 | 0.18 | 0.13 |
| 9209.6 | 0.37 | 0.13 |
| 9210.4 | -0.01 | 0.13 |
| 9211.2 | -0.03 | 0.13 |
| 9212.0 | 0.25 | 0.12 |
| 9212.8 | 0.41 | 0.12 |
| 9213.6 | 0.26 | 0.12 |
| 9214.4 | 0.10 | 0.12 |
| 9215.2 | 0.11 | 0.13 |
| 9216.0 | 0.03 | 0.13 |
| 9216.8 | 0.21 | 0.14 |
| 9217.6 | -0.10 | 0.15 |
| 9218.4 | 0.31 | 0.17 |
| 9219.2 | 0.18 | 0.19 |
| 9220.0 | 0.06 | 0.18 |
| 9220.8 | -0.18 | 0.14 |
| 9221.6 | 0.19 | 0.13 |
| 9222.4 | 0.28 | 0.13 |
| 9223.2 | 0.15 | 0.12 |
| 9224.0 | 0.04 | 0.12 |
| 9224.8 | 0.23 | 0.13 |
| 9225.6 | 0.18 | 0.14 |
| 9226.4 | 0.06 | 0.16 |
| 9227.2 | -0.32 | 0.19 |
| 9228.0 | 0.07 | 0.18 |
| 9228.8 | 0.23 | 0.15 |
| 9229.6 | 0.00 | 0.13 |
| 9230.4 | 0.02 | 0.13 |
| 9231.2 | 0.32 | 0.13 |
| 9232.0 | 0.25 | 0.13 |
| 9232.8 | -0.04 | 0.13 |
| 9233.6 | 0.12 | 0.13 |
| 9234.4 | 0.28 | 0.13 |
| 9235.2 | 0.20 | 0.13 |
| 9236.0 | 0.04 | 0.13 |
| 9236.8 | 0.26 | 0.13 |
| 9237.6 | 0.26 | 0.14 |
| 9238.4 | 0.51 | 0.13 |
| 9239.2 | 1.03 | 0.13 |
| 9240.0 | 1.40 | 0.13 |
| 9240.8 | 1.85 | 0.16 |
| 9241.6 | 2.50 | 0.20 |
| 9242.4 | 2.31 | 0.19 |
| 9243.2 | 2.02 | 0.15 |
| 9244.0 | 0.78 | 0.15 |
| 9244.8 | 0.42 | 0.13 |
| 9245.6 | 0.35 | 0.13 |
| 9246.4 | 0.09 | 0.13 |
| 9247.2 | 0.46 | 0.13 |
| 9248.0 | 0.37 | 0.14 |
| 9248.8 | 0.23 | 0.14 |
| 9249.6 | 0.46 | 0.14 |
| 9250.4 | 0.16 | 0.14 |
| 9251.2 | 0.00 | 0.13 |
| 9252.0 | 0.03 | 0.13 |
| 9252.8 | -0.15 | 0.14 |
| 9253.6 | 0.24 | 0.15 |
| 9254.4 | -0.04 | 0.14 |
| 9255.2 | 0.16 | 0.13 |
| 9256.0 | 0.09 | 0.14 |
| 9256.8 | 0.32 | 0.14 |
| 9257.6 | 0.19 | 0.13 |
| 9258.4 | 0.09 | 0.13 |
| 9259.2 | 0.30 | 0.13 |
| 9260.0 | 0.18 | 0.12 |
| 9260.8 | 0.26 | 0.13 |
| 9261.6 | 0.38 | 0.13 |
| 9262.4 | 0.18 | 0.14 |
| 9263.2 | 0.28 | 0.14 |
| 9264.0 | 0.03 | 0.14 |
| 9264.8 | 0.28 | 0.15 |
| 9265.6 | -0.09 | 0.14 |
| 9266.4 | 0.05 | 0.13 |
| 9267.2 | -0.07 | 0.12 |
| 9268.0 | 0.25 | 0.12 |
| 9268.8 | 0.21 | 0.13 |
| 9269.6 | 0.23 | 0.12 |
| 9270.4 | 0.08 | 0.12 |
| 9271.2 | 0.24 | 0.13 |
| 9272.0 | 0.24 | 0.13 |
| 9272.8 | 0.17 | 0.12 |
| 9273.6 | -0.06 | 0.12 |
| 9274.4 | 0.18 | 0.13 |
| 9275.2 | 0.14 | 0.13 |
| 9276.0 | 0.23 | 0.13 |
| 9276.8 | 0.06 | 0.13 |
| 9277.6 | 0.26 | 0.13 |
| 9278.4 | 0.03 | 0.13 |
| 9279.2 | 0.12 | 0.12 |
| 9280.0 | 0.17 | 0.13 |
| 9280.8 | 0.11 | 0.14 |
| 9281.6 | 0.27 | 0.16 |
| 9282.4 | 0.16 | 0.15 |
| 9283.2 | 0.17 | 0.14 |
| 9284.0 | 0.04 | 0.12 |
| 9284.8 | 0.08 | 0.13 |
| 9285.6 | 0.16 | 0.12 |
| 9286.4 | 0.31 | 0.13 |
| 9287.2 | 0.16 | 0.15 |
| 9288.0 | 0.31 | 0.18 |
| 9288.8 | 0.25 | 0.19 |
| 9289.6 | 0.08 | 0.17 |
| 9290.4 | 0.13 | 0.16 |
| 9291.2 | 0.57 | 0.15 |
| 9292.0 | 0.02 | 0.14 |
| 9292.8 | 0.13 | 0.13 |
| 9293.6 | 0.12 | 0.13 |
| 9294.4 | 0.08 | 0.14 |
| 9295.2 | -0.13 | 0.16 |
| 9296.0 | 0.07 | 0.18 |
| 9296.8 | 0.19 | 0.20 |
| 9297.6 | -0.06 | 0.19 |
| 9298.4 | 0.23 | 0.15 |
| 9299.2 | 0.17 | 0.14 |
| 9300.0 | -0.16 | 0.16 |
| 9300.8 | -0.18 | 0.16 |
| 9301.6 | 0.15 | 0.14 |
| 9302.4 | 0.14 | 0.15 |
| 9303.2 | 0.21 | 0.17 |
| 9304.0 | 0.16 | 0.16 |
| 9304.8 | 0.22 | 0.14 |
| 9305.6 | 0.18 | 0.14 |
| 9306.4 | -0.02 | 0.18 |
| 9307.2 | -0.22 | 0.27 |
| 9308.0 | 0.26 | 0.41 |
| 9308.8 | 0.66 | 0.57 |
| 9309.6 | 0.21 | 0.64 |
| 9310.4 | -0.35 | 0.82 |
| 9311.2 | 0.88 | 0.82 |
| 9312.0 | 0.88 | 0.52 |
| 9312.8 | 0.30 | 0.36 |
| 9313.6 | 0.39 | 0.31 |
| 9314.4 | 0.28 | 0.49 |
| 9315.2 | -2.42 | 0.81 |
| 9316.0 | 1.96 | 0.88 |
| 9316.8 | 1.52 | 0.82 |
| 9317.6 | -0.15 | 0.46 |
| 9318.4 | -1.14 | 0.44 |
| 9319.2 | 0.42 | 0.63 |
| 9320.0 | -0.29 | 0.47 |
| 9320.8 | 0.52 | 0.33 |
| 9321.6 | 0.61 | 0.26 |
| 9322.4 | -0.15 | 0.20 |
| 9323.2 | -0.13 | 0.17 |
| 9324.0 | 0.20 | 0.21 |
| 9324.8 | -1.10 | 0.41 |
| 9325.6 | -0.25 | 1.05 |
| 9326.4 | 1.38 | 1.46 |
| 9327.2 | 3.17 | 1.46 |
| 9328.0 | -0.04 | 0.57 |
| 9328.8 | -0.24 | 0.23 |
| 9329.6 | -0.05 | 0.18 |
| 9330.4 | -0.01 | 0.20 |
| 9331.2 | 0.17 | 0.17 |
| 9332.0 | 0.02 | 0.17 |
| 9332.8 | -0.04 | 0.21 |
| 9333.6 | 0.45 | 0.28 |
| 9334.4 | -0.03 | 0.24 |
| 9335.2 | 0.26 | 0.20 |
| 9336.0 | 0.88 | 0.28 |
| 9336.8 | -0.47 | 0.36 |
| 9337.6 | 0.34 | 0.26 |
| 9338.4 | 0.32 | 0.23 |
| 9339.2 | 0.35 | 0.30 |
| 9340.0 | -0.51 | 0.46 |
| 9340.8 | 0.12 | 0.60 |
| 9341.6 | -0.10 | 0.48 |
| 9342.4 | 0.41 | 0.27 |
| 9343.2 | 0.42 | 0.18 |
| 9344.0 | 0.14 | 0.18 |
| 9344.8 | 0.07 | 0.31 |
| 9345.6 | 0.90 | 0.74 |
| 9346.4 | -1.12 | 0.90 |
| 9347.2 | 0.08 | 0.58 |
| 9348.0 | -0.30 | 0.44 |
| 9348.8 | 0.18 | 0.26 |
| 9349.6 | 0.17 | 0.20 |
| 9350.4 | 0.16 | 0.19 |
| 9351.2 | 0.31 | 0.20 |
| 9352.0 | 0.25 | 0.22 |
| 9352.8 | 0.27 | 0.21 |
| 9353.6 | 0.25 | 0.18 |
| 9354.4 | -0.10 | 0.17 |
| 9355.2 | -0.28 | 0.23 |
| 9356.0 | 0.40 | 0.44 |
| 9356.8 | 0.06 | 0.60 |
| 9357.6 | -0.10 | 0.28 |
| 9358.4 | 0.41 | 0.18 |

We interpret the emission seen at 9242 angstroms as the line [O III]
